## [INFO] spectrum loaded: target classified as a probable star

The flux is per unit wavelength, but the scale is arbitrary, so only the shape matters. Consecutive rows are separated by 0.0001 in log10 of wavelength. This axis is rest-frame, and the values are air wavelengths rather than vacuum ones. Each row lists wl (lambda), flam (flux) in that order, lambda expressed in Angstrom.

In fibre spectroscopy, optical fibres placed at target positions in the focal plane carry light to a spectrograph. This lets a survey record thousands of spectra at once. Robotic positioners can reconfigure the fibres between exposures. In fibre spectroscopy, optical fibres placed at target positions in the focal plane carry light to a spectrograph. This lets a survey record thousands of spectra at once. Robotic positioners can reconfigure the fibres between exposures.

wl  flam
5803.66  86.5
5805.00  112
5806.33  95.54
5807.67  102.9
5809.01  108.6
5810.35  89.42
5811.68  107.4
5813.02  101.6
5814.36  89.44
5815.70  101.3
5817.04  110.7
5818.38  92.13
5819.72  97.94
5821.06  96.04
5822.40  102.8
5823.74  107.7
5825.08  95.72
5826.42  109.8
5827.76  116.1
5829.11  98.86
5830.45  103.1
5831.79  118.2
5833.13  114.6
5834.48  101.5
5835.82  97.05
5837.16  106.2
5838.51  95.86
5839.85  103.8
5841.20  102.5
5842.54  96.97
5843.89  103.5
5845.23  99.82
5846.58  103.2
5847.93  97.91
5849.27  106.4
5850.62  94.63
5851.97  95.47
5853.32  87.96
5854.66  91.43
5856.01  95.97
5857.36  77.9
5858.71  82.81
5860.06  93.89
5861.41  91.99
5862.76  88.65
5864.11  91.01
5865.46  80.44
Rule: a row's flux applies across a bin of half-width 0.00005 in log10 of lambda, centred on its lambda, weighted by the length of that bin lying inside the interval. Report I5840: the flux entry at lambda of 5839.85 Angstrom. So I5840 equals 103.8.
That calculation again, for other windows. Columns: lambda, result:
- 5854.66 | 91.43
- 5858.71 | 82.81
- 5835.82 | 97.05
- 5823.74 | 107.7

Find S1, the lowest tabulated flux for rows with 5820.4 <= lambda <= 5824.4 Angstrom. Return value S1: 96.04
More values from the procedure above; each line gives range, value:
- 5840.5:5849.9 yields 96.97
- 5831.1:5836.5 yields 97.05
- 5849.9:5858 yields 77.9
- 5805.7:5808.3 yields 95.54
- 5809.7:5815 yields 89.42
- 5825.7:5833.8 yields 98.86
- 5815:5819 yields 92.13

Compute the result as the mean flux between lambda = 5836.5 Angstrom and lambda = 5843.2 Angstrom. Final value 101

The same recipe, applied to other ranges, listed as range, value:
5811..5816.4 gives 100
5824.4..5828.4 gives 107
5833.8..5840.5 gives 101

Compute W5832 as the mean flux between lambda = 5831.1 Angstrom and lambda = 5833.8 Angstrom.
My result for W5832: 117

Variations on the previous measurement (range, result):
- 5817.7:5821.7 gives 95.4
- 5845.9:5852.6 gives 99.5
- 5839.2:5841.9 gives 103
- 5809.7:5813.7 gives 99.6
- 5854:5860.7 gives 88.3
